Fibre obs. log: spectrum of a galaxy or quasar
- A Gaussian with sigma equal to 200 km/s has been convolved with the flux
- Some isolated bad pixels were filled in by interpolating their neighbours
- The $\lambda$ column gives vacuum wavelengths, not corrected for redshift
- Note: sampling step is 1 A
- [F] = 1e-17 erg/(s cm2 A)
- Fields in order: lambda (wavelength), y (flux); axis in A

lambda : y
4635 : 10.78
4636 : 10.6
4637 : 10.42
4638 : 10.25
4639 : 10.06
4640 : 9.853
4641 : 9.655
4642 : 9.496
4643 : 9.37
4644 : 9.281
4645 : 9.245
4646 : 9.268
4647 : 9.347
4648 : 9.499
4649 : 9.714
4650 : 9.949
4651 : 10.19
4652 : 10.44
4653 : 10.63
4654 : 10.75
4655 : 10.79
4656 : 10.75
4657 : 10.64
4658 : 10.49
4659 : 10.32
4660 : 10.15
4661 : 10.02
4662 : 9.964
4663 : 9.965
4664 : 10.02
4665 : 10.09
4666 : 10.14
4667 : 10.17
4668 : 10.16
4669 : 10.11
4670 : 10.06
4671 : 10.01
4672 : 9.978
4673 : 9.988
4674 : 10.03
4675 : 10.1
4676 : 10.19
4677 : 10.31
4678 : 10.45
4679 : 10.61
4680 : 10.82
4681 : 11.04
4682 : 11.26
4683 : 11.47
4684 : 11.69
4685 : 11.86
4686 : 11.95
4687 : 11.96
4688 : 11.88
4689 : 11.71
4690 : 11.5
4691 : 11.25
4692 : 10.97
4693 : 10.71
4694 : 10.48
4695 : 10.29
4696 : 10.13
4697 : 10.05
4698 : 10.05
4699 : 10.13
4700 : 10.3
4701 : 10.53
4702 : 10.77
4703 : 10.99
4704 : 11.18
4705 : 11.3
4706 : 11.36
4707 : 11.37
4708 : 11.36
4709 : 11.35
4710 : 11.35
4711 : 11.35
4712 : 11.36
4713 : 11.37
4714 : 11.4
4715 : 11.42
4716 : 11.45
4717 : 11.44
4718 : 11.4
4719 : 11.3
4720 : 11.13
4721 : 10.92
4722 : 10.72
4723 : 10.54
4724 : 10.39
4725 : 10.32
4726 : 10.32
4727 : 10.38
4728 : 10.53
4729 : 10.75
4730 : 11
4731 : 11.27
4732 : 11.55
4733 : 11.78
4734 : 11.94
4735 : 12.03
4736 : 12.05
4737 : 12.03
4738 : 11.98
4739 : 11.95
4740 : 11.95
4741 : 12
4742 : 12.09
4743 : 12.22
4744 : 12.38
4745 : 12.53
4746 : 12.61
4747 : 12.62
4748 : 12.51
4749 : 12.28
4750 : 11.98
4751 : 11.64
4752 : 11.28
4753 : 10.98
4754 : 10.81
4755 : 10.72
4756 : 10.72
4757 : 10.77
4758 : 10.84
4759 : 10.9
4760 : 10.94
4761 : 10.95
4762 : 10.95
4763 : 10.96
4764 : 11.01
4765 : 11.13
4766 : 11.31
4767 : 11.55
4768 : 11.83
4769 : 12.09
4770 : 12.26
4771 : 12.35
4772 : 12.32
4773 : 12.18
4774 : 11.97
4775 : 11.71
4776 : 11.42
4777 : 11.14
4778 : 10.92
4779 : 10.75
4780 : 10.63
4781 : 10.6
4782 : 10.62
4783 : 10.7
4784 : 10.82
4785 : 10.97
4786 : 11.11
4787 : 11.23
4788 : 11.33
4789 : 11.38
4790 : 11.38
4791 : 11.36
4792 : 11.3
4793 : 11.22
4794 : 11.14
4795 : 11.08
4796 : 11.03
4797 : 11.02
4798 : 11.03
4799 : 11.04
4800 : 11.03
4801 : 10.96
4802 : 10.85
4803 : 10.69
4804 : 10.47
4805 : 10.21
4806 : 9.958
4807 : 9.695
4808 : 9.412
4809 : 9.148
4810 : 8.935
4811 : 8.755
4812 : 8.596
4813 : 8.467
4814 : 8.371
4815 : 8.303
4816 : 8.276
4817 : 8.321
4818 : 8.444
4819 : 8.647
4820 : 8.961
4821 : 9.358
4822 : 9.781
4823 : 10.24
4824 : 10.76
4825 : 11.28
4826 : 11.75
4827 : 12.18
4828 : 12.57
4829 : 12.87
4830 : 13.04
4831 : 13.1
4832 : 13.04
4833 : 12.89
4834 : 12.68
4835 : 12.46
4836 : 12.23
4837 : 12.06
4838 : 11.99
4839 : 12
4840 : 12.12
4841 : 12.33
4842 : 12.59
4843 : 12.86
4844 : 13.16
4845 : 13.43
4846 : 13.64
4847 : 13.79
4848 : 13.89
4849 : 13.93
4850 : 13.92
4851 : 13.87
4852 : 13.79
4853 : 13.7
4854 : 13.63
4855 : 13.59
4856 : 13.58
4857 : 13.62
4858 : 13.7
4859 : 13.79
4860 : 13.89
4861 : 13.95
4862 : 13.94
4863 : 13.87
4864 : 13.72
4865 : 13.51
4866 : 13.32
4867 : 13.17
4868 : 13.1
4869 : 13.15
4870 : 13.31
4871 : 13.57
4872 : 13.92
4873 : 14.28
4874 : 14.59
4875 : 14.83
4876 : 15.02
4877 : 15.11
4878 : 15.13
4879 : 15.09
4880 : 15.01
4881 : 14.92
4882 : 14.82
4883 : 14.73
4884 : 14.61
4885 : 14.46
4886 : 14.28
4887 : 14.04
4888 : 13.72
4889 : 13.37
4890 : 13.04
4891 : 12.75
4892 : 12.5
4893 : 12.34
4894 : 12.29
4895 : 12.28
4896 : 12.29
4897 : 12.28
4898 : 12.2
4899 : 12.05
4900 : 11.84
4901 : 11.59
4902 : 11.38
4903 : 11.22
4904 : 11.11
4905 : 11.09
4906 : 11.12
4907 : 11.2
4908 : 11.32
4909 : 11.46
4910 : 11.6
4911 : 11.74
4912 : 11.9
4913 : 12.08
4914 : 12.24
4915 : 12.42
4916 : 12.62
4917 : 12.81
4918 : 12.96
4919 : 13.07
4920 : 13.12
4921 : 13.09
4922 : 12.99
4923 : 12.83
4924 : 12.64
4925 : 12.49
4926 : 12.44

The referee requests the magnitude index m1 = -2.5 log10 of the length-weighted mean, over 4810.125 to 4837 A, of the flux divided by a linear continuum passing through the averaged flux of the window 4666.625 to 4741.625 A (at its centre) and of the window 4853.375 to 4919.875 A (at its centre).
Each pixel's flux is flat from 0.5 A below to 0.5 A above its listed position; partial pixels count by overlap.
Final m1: 0.17 mag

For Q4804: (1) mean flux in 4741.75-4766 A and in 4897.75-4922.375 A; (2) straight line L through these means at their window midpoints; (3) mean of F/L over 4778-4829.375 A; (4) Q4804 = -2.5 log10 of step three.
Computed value 0.13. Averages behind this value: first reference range 11.5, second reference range 12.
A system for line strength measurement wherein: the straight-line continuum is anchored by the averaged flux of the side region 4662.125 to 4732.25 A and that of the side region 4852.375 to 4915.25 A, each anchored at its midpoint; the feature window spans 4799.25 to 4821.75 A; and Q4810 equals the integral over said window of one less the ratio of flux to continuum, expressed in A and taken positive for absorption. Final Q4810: 5.25 A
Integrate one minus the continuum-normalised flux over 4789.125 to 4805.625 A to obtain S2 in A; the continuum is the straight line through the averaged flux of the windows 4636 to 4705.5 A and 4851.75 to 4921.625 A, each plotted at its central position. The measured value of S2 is 1.42 A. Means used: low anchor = 10.4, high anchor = 13.2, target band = 11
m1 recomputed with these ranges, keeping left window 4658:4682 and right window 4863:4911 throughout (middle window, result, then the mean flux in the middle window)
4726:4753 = -0.058 mag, 11.8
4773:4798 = 0.061 mag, 11.1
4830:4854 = -0.042 mag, 13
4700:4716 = -0.046 mag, 11.2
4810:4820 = 0.388 mag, 8.51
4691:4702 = 0.017 mag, 10.4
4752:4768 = 0.042 mag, 11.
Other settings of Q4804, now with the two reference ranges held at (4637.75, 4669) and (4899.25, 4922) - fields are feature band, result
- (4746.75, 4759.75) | -0.057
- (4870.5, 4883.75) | -0.245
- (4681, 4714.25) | -0.076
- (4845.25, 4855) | -0.194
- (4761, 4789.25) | -0.037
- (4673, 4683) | -0.036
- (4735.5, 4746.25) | -0.140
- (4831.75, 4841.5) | -0.087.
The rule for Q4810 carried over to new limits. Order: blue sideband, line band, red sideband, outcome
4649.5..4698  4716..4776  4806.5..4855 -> -2.6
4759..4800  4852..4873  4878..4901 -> -1.2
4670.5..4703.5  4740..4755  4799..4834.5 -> -1.9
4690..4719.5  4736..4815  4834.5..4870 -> 6.3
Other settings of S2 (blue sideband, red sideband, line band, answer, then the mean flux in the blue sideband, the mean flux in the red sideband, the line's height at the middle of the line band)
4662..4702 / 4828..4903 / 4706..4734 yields 0.2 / 10.6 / 13.4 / 11.2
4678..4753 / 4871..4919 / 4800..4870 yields 3.4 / 11.3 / 13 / 12.4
